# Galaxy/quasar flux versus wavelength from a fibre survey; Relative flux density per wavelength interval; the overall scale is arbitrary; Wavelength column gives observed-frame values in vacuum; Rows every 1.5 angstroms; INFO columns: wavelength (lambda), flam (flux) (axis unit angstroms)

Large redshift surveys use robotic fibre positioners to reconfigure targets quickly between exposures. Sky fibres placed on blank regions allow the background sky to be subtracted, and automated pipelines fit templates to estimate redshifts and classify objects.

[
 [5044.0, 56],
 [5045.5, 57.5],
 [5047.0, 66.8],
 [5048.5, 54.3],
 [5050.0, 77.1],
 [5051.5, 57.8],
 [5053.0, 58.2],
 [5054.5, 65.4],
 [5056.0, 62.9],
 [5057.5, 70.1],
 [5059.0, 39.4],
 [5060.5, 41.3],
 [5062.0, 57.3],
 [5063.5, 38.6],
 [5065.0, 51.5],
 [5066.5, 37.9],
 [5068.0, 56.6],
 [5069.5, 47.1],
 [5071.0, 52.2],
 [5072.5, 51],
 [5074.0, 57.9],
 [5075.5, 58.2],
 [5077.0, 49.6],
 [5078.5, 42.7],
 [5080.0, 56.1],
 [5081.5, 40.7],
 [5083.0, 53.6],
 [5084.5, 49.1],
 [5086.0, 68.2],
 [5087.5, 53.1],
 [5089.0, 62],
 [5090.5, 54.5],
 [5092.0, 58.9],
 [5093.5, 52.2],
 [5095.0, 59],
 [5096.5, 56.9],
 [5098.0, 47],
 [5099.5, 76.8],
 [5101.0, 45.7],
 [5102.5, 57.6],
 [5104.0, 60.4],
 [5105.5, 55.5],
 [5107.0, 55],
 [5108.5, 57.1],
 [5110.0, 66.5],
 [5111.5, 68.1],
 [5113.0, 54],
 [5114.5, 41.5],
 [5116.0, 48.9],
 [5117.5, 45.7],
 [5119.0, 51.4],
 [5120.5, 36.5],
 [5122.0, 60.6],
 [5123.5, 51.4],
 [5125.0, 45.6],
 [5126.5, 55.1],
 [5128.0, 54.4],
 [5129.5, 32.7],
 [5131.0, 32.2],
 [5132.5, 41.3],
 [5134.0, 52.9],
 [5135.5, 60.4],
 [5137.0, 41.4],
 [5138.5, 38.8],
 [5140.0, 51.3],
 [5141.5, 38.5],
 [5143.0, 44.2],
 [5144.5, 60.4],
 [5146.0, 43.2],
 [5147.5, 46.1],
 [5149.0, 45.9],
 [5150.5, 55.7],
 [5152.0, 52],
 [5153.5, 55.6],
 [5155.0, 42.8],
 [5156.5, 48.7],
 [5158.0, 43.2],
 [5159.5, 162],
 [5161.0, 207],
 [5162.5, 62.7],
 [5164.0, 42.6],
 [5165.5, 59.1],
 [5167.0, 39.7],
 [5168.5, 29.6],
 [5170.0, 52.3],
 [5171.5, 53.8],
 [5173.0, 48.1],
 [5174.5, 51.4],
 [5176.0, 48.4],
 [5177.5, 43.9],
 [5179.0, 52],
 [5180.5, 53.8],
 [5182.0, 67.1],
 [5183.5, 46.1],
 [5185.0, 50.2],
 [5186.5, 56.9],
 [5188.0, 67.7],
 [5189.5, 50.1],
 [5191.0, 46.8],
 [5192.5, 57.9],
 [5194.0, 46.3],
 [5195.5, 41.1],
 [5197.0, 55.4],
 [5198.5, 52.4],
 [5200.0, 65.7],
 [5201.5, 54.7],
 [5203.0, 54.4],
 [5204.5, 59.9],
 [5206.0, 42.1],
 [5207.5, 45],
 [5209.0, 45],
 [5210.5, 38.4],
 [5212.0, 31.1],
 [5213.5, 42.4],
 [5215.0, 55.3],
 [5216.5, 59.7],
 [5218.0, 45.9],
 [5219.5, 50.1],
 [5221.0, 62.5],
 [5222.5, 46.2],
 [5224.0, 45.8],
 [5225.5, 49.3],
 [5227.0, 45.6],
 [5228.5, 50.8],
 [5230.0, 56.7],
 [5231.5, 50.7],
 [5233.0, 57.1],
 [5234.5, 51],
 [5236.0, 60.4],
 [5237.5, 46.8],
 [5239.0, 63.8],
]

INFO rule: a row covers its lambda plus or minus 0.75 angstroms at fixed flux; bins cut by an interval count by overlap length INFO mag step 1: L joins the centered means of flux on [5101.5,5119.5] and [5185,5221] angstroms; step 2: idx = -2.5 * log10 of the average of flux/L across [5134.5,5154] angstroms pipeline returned 0.10 mag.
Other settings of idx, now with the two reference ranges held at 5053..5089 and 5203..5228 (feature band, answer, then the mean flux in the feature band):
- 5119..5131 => 0.08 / 47.3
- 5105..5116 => -0.10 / 56.3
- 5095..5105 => -0.12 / 57.5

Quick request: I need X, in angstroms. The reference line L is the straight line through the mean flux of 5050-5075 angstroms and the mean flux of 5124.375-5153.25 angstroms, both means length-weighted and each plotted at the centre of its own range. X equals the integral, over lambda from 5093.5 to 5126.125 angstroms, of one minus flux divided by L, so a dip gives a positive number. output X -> -3.1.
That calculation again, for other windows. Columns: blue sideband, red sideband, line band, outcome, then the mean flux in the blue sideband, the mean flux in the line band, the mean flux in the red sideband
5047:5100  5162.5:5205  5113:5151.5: 4.34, 54.8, 47.2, 51.8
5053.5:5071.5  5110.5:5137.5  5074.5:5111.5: -4.19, 51.8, 56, 48.8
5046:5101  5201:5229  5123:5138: 1.67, 54.9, 46.5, 48.6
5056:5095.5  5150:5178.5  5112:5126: 2.12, 52.4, 48.9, 63.1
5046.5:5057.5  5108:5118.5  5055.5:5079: 4.01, 63.6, 50.9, 54.4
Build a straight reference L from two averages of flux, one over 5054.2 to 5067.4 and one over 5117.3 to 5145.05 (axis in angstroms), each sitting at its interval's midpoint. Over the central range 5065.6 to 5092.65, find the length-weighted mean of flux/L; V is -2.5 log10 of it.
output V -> -0.06 mag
